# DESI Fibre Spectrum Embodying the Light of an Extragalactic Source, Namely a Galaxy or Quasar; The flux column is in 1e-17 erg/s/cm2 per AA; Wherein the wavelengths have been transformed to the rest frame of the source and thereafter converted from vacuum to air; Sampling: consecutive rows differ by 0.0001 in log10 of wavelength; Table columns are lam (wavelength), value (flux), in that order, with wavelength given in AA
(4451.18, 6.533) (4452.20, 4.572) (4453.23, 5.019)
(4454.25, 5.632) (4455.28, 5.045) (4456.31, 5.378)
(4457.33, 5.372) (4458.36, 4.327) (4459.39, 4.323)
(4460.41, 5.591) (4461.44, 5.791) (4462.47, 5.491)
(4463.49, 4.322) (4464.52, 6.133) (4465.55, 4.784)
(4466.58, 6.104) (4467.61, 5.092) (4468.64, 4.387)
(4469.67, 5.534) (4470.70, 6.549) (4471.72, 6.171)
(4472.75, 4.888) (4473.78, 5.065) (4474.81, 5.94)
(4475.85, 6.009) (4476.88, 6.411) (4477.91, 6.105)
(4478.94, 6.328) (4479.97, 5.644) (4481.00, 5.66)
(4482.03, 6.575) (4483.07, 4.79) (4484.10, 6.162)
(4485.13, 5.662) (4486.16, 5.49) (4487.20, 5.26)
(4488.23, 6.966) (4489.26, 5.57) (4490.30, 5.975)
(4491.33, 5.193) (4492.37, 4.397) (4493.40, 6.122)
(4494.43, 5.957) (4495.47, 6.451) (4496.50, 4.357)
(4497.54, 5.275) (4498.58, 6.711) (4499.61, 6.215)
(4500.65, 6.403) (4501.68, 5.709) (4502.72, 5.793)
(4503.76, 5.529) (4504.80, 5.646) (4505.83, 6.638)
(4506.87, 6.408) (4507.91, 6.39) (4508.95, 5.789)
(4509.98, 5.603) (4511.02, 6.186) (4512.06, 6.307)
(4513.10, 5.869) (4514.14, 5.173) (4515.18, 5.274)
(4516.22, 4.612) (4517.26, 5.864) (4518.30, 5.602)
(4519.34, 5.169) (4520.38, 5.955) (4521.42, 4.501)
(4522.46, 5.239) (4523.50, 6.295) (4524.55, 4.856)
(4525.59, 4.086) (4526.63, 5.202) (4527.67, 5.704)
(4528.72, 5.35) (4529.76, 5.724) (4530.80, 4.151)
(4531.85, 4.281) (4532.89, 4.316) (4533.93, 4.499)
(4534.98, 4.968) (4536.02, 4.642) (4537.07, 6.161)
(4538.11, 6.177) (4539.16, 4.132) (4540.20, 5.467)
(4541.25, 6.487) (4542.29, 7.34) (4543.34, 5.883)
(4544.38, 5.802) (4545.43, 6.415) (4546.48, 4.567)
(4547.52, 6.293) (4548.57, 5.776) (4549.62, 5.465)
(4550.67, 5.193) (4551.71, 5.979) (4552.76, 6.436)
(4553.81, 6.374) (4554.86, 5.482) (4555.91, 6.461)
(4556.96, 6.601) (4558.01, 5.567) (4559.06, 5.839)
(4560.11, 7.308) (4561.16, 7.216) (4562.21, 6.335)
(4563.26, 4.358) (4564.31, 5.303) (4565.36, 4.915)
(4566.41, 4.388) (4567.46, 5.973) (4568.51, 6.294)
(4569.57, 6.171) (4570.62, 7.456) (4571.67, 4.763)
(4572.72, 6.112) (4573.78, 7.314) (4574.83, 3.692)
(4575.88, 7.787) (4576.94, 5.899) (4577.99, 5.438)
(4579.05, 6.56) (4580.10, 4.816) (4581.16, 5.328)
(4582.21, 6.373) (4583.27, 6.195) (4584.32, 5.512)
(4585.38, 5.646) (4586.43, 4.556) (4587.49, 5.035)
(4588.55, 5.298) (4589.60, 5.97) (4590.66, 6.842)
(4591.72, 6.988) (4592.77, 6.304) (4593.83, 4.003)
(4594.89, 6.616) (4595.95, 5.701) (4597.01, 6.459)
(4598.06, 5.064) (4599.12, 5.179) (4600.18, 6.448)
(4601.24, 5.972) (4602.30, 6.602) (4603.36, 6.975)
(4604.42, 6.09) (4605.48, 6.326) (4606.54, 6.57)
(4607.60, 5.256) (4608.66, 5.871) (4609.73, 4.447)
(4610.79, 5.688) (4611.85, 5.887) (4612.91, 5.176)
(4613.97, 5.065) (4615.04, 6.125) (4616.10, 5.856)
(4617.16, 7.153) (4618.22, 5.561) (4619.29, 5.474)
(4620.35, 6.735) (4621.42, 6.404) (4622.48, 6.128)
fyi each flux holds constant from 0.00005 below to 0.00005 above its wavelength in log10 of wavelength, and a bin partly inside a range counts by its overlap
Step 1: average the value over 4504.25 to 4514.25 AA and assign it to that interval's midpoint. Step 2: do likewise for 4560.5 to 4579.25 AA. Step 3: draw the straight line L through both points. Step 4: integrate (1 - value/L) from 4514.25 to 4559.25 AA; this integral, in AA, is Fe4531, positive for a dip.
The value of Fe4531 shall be 3.6 AA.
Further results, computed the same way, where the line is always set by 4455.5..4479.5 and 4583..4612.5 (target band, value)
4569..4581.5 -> -0.4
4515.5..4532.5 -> 1.4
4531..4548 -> 0.7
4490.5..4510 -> -0.9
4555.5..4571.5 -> -0.7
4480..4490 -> -0.5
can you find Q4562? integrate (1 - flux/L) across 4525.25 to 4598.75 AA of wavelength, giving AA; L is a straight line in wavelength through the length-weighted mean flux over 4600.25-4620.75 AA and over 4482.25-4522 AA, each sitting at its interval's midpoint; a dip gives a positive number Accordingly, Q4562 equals 1.8 AA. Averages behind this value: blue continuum 5.72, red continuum 5.94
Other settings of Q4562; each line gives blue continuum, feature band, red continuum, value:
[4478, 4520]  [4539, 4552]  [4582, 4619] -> 0.0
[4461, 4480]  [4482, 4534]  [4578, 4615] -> 1.0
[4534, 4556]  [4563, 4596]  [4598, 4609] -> 1.1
